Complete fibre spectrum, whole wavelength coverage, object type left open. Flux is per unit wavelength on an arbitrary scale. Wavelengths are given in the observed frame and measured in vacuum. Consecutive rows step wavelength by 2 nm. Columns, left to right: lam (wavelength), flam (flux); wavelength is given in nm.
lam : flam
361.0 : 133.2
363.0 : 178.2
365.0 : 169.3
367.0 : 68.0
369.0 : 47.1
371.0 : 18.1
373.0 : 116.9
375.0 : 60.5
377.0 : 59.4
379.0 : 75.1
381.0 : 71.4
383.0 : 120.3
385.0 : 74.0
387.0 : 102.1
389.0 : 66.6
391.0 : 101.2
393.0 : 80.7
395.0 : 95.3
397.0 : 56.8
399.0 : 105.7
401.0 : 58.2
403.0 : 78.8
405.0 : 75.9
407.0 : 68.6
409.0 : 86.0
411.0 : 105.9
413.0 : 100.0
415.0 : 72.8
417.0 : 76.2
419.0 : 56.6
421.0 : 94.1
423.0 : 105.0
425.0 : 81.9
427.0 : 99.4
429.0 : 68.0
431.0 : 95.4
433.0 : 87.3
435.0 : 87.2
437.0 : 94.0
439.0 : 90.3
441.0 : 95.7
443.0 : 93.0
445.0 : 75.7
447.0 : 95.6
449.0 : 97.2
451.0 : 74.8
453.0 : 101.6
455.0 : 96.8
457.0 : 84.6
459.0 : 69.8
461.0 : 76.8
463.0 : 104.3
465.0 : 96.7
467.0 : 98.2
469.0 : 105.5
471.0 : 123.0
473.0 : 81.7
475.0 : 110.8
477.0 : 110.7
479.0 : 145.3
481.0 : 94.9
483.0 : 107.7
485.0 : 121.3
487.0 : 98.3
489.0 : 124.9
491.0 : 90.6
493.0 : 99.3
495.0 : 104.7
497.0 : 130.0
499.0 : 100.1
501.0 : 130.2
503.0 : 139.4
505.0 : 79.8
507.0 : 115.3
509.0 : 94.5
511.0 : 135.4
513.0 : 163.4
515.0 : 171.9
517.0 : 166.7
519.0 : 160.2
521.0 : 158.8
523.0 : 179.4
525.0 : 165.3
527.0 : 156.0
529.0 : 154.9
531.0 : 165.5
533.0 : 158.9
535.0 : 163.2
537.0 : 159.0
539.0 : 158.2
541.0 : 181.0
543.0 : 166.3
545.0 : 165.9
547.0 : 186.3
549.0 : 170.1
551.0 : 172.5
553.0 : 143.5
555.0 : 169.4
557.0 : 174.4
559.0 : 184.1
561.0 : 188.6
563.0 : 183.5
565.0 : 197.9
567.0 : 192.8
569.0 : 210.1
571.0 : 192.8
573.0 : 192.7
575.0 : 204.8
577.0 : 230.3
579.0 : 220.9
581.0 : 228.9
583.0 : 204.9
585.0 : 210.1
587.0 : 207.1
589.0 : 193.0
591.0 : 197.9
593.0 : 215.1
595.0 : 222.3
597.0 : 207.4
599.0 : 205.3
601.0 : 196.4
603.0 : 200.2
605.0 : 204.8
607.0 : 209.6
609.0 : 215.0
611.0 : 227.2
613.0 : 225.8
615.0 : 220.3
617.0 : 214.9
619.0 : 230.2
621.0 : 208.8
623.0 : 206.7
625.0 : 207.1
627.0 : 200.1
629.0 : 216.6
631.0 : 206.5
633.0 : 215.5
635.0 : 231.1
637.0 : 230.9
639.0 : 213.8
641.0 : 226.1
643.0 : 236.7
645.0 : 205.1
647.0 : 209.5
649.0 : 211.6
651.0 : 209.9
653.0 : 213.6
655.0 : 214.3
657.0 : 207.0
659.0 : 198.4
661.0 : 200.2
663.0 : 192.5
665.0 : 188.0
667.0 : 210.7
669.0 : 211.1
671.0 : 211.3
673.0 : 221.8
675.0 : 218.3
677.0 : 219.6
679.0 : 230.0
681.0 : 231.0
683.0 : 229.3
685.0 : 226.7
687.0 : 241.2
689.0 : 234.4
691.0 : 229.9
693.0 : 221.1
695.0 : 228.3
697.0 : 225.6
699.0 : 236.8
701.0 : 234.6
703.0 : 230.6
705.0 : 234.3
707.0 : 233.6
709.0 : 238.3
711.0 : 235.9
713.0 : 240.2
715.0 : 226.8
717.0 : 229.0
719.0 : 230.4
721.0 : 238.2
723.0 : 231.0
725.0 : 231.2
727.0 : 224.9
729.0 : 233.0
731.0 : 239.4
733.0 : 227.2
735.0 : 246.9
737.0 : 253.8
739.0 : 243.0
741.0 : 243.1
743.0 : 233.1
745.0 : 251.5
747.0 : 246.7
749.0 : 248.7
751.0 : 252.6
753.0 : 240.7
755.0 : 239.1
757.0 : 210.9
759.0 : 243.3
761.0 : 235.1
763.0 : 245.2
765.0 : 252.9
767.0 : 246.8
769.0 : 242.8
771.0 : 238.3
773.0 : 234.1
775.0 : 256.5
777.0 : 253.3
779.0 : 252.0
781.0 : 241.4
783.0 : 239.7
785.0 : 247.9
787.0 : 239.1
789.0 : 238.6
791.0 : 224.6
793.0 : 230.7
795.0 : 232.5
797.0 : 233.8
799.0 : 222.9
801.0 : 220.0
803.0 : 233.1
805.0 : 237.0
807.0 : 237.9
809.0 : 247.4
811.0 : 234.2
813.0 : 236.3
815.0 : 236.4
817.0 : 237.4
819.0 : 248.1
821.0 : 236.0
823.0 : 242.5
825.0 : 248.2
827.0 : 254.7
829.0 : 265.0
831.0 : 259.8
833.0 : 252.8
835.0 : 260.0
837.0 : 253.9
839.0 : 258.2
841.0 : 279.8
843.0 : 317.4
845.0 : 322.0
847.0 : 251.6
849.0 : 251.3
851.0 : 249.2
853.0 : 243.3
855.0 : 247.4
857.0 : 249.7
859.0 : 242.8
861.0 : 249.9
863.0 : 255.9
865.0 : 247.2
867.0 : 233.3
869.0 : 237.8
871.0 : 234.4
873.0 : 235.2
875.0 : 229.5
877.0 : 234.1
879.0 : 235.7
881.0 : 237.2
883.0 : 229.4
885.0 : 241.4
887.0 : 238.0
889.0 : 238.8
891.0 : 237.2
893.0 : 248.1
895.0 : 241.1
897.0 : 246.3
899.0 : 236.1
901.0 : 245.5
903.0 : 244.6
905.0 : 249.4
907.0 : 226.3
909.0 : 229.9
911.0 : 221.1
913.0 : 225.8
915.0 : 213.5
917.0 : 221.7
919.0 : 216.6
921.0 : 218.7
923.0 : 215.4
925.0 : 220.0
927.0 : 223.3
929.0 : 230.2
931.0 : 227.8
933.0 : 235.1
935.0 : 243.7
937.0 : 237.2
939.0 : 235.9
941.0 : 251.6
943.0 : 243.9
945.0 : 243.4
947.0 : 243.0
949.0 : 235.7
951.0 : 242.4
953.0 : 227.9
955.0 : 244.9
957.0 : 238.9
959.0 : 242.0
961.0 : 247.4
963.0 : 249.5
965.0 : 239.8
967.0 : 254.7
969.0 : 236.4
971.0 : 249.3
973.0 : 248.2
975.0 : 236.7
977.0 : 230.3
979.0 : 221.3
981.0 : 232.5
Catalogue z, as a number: 0.283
